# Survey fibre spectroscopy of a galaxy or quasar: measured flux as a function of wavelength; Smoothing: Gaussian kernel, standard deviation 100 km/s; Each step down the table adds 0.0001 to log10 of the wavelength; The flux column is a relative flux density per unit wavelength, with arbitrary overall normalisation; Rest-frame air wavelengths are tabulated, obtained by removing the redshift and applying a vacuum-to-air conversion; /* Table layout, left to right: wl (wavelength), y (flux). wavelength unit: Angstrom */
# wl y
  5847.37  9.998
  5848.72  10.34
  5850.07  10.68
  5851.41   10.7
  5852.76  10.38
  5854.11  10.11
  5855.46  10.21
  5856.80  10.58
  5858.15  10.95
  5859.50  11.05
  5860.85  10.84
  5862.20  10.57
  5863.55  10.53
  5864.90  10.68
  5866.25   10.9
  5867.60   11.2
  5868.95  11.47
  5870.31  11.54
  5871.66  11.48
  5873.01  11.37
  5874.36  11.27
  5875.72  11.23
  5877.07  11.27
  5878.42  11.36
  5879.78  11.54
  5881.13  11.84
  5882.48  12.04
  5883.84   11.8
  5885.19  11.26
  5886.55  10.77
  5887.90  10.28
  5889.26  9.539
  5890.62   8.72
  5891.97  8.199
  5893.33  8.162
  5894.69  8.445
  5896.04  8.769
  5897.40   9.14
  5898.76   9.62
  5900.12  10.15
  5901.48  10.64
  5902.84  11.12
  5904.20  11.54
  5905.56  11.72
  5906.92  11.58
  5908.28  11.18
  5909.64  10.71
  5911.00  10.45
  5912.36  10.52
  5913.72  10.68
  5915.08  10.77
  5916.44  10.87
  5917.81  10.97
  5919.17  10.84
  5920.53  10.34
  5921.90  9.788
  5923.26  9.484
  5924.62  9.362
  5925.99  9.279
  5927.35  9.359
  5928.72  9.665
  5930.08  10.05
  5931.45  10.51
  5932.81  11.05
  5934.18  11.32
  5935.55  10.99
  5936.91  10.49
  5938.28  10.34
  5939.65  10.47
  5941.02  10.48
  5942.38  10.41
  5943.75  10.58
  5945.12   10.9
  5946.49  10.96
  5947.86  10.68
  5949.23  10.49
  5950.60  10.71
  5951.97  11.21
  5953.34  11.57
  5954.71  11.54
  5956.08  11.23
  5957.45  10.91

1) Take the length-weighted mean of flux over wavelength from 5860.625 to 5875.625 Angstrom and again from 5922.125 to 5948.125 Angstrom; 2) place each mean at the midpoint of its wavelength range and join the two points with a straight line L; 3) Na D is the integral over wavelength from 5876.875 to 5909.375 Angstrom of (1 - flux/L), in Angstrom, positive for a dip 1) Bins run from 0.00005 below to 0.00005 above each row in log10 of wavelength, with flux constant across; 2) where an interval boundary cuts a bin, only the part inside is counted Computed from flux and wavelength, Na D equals 1.10 Angstrom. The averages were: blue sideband 11.1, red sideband 10.3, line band 10.4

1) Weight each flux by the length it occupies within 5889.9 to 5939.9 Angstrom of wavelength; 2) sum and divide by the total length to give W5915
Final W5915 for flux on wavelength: 10.2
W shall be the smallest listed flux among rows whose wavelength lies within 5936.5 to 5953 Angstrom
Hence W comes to 10.34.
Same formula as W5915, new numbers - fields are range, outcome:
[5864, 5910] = 10.7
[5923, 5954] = 10.5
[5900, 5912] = 11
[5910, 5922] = 10.6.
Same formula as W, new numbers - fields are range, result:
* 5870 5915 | 8.162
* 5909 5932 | 9.279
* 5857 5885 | 10.53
